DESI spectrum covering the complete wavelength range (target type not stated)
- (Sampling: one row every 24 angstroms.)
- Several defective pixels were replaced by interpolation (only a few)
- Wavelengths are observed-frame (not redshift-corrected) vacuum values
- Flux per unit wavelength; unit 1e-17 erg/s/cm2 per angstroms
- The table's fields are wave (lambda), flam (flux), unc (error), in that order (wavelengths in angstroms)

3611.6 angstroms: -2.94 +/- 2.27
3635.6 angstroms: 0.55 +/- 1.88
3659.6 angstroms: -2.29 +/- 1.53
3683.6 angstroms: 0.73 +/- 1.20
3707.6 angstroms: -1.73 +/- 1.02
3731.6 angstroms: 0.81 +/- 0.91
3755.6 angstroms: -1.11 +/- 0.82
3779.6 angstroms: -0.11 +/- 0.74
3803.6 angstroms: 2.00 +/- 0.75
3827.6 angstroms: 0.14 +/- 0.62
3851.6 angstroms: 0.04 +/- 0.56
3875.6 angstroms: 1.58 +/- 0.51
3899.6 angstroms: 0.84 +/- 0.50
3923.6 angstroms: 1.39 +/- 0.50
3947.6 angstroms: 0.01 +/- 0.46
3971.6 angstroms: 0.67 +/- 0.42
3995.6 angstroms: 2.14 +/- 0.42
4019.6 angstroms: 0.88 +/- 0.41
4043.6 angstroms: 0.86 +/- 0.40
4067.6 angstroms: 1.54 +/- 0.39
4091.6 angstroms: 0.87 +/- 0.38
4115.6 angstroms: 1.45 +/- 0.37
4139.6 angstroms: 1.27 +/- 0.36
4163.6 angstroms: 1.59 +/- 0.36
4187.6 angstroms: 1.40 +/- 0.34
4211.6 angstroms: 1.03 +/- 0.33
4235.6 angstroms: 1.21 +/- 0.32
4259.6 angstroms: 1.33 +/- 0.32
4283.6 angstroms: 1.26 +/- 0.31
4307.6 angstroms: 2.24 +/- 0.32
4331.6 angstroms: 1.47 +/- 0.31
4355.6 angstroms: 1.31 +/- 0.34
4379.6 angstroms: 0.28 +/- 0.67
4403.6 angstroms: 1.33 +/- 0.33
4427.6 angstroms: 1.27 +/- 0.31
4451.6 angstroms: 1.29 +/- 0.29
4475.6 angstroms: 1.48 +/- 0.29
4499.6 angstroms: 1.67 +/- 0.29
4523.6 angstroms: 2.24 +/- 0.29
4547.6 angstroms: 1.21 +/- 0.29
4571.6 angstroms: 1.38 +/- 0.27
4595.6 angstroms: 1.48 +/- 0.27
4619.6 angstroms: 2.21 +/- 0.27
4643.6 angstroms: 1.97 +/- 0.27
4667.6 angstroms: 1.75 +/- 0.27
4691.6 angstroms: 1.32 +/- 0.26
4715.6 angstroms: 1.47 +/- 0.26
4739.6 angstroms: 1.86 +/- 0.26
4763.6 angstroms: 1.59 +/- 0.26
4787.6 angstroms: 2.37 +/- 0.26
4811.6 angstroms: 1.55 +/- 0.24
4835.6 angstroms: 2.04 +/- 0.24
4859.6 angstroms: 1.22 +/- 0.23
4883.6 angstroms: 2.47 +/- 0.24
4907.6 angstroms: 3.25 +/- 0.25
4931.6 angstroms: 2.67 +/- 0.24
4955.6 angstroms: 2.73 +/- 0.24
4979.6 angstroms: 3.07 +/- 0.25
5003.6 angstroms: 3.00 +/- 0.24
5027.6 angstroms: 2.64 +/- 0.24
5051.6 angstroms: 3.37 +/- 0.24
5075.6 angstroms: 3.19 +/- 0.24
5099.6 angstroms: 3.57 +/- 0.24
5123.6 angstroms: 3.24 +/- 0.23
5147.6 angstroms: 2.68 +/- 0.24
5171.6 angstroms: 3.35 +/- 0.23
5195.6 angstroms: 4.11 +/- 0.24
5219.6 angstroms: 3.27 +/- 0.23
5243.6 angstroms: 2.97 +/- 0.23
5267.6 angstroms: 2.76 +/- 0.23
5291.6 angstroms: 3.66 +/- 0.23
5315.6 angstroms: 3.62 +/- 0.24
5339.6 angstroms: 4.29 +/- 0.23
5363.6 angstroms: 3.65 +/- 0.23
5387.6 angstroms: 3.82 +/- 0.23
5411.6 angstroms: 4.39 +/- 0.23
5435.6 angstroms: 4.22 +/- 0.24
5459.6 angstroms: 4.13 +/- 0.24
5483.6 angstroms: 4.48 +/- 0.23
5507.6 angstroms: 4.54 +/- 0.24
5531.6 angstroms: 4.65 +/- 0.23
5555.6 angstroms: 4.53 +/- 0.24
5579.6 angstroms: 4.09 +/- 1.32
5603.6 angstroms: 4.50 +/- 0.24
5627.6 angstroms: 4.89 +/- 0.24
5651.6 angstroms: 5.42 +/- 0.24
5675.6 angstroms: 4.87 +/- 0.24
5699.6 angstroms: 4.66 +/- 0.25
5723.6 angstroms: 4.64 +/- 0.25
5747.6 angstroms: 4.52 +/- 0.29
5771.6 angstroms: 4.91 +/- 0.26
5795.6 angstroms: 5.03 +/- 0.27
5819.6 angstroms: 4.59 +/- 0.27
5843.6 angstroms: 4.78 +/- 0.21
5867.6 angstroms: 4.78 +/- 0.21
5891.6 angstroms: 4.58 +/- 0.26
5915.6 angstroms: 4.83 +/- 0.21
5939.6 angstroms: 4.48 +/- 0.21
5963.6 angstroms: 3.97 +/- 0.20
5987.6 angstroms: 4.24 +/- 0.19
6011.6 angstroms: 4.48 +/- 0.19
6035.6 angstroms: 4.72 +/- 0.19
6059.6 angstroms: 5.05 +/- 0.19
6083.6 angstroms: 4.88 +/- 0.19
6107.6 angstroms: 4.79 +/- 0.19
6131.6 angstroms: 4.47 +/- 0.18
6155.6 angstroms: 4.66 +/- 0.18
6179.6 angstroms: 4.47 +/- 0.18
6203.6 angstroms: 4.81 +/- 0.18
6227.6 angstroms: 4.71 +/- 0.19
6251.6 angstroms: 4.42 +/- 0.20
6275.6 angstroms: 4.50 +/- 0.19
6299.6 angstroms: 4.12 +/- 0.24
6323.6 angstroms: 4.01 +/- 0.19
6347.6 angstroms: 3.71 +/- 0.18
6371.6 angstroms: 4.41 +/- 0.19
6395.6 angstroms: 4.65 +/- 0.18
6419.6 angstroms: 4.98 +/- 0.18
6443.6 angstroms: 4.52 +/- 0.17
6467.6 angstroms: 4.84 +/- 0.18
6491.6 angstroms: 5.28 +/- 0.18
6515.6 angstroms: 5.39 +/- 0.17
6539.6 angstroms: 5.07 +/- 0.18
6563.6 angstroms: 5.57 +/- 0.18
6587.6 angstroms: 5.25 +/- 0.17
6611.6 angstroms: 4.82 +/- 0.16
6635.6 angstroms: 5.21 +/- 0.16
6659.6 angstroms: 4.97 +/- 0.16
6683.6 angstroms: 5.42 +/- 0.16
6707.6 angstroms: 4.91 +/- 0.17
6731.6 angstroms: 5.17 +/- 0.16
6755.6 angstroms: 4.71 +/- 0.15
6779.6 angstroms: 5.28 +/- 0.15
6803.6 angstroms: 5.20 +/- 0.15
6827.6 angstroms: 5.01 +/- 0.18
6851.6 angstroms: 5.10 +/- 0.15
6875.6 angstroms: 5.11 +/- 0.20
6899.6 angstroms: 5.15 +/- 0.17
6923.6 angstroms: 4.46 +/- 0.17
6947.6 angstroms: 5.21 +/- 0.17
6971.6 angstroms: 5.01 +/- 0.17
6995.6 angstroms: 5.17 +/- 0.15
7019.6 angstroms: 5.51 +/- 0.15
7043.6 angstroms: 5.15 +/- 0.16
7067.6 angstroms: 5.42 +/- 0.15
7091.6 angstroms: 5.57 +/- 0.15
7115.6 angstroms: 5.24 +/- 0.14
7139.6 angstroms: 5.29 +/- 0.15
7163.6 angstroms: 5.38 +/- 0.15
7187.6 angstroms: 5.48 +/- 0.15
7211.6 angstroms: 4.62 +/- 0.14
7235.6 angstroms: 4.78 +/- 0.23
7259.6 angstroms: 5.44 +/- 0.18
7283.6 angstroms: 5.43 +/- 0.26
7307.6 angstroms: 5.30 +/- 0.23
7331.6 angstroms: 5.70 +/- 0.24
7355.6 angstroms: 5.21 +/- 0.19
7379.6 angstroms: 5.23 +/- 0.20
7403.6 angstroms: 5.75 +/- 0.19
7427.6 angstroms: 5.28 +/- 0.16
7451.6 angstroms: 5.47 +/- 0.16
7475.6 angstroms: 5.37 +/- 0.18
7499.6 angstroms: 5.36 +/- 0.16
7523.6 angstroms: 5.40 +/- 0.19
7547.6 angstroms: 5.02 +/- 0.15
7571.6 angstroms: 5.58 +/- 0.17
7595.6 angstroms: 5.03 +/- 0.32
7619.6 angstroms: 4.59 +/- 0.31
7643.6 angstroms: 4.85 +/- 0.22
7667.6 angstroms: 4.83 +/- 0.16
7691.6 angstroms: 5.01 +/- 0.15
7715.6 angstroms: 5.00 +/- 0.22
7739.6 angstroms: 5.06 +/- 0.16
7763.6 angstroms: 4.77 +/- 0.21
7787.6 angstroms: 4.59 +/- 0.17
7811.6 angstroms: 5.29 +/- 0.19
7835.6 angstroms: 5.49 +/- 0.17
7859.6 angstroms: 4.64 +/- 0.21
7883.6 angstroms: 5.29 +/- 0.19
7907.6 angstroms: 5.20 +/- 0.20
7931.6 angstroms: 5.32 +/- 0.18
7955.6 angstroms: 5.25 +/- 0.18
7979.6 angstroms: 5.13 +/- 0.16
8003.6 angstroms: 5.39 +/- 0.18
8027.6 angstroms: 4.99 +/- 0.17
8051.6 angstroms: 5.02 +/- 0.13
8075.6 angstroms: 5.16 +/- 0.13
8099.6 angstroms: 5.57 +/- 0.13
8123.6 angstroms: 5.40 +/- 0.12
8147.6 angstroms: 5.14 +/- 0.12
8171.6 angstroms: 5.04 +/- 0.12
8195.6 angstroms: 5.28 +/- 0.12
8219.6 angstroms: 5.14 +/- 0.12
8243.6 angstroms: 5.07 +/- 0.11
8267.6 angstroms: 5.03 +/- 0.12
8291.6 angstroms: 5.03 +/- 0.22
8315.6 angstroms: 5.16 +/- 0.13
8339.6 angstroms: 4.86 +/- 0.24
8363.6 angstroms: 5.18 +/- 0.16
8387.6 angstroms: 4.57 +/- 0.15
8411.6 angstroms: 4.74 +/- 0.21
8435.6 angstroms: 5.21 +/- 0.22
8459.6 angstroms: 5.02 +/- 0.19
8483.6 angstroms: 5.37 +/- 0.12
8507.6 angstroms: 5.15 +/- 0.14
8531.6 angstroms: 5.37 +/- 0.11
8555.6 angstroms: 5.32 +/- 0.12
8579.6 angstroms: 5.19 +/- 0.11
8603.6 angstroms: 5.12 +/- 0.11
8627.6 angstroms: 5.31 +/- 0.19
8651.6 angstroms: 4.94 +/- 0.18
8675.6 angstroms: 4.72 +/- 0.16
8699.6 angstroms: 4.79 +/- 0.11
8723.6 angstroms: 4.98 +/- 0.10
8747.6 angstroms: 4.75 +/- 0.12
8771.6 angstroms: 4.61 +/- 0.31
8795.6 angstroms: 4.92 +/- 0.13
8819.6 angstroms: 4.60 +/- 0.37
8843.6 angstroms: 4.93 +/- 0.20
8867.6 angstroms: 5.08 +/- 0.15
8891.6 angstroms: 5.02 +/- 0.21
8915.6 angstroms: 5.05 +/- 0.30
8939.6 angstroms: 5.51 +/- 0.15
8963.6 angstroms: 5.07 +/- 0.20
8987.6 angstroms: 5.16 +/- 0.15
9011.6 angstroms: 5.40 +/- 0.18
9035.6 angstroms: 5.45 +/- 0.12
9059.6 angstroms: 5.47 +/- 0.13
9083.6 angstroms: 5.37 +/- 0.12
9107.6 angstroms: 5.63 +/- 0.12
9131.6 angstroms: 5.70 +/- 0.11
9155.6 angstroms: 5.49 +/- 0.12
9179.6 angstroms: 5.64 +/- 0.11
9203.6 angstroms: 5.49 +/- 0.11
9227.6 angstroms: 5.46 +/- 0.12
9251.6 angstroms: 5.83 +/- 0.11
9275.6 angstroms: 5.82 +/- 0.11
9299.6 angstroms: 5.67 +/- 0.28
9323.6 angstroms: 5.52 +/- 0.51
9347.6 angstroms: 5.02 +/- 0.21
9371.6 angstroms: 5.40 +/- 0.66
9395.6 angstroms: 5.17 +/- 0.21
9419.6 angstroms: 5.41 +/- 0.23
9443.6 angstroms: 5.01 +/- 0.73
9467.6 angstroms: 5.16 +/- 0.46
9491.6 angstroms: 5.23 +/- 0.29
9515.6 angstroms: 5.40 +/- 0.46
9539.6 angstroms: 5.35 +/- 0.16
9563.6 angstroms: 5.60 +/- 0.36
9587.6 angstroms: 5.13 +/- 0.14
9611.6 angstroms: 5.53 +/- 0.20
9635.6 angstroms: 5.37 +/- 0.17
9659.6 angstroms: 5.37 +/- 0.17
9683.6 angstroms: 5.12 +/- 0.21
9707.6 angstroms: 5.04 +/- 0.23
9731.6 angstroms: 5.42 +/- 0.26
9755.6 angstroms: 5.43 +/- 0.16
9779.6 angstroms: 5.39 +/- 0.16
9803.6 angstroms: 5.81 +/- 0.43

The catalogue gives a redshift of 0.224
